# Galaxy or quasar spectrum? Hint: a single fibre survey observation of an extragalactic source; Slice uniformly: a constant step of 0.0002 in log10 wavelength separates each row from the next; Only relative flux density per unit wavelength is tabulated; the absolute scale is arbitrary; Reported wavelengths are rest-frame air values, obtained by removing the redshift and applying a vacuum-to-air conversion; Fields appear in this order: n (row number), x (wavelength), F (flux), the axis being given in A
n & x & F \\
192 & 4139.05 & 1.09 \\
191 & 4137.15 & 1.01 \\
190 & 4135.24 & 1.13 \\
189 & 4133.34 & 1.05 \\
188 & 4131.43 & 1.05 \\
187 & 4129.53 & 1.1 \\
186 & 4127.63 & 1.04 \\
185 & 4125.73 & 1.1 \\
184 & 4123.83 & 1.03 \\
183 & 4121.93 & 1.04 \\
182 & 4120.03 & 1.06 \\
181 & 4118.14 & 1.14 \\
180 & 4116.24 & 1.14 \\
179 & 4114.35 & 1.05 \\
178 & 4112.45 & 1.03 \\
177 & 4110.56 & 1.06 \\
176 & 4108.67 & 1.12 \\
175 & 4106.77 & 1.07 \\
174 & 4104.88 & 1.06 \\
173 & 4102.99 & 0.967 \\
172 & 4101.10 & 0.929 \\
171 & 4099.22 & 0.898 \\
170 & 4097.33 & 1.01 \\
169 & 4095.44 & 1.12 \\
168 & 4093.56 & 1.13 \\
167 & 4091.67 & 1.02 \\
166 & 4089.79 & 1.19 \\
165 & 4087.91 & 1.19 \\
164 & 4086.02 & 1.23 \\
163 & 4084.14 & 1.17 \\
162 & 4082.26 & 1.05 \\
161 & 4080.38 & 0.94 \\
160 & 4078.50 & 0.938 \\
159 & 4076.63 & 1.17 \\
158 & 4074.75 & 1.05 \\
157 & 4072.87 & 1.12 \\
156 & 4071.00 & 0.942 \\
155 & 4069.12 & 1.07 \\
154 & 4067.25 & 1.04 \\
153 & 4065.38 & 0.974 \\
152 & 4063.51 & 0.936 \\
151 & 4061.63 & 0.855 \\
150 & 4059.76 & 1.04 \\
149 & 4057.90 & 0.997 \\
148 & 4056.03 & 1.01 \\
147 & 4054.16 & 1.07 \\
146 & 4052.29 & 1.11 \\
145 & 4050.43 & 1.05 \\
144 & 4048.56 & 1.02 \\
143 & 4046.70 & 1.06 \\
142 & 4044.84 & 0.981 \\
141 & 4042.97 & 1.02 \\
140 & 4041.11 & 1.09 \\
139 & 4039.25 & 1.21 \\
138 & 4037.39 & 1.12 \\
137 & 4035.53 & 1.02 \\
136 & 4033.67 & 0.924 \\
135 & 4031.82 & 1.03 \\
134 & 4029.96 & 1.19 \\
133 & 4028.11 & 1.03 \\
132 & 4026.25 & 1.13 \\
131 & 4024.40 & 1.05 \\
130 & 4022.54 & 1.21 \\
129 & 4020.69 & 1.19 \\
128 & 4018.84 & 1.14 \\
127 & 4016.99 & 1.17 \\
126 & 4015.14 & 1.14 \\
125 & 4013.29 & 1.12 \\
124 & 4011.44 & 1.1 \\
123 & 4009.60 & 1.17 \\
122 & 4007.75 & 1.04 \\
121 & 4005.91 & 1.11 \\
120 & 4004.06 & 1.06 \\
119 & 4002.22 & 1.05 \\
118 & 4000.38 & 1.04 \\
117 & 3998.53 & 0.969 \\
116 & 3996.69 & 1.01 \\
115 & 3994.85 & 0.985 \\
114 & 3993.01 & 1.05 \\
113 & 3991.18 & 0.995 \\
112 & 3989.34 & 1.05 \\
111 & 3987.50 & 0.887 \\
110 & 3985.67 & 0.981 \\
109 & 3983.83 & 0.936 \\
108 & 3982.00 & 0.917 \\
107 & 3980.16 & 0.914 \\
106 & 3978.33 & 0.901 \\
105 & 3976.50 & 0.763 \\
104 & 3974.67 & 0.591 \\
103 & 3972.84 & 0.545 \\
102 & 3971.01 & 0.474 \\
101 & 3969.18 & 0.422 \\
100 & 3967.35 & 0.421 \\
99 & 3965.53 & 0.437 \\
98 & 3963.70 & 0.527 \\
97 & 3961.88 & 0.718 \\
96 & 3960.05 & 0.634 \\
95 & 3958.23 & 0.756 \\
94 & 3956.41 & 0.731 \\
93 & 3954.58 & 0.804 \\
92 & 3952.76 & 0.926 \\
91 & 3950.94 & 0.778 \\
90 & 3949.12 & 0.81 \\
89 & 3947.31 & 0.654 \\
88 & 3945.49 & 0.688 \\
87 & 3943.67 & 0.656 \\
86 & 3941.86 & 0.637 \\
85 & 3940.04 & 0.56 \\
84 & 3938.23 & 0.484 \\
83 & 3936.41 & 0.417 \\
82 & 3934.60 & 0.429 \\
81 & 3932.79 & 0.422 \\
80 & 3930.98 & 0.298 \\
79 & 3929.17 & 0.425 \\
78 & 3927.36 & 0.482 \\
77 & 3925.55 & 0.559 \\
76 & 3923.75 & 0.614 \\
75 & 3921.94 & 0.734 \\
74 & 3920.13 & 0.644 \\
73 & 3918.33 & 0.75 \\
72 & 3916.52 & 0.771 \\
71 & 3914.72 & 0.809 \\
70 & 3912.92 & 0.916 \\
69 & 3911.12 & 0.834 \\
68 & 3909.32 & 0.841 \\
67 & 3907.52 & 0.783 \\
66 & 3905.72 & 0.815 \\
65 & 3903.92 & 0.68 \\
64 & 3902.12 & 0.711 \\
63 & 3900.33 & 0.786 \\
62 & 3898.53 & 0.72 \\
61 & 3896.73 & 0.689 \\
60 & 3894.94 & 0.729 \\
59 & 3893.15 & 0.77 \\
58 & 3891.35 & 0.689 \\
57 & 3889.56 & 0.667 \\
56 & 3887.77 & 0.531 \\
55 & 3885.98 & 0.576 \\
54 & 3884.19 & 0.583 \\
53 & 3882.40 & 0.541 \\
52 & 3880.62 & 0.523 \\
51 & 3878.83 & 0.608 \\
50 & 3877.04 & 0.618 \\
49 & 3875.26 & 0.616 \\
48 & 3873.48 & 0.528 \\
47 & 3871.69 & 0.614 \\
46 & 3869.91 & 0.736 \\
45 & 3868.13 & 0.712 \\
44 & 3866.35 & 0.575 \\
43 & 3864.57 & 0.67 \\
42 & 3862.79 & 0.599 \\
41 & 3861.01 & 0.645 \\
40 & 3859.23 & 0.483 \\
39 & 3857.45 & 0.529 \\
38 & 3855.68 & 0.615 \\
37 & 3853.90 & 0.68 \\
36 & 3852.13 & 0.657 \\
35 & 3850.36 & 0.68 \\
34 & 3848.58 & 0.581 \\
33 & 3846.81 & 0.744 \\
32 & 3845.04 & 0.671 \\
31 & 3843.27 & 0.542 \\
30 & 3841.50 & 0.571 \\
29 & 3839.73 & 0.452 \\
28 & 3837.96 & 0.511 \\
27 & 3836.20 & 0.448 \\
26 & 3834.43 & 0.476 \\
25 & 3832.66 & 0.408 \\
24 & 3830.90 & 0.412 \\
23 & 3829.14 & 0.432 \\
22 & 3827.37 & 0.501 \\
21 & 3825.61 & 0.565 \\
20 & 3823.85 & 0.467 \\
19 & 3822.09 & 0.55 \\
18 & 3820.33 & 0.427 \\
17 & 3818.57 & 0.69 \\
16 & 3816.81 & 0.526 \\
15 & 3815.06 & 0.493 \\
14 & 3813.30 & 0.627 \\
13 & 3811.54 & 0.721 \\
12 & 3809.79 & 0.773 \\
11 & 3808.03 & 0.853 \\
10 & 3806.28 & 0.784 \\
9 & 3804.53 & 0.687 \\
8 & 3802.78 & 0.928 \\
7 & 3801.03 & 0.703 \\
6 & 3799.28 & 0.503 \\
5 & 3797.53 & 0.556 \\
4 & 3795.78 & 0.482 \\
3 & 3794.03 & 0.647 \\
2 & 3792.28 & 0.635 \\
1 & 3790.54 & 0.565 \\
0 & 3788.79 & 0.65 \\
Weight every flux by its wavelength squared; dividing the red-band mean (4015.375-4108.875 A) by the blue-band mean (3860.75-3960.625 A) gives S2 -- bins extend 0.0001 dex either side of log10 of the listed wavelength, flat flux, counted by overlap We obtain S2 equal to 1.74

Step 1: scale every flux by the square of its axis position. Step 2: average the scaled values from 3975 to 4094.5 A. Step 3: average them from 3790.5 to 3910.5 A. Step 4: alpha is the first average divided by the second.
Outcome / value 1.85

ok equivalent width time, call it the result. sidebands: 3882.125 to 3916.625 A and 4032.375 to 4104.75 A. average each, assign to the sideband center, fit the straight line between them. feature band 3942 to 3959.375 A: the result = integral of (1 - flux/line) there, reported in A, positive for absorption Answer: 1.5 A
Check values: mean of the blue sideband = 0.724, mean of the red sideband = 1.04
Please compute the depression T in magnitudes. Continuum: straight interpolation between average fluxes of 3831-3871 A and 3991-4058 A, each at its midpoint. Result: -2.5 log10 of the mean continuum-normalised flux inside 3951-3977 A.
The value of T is 0.392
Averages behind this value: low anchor 0.587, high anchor 1.07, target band 0.627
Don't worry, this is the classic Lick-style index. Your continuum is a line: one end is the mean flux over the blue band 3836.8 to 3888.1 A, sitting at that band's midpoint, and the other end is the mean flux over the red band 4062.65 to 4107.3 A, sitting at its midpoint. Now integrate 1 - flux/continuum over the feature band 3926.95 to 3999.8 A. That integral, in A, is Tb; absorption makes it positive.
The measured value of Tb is 9.49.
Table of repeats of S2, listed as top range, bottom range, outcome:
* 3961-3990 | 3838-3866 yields 1.26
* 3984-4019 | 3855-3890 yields 1.88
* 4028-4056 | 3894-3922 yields 1.49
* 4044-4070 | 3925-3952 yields 1.94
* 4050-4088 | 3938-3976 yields 1.74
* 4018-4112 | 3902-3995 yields 1.60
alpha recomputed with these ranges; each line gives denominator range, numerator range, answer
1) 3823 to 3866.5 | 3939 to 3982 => 1.28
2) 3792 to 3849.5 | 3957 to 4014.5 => 1.60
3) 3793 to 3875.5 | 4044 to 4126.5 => 2.00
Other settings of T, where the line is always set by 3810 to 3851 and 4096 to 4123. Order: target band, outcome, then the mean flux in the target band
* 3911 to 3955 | 0.141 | 0.639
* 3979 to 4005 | -0.185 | 0.988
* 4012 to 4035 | -0.240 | 1.11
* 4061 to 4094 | -0.076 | 1.06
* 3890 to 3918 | -0.136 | 0.767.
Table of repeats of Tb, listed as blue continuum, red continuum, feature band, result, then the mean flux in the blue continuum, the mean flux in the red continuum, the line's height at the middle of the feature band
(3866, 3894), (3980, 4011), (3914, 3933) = 4.2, 0.619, 1.01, 0.767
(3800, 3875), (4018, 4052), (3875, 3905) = 3.3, 0.601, 1.08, 0.729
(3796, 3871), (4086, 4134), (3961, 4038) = -4.9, 0.599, 1.07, 0.88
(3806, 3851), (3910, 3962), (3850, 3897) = -1.4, 0.57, 0.653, 0.605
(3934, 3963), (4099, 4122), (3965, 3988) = 1.0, 0.669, 1.05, 0.735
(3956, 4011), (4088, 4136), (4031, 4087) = -4.1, 0.84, 1.06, 0.971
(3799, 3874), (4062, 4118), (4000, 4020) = -4.3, 0.6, 1.05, 0.911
